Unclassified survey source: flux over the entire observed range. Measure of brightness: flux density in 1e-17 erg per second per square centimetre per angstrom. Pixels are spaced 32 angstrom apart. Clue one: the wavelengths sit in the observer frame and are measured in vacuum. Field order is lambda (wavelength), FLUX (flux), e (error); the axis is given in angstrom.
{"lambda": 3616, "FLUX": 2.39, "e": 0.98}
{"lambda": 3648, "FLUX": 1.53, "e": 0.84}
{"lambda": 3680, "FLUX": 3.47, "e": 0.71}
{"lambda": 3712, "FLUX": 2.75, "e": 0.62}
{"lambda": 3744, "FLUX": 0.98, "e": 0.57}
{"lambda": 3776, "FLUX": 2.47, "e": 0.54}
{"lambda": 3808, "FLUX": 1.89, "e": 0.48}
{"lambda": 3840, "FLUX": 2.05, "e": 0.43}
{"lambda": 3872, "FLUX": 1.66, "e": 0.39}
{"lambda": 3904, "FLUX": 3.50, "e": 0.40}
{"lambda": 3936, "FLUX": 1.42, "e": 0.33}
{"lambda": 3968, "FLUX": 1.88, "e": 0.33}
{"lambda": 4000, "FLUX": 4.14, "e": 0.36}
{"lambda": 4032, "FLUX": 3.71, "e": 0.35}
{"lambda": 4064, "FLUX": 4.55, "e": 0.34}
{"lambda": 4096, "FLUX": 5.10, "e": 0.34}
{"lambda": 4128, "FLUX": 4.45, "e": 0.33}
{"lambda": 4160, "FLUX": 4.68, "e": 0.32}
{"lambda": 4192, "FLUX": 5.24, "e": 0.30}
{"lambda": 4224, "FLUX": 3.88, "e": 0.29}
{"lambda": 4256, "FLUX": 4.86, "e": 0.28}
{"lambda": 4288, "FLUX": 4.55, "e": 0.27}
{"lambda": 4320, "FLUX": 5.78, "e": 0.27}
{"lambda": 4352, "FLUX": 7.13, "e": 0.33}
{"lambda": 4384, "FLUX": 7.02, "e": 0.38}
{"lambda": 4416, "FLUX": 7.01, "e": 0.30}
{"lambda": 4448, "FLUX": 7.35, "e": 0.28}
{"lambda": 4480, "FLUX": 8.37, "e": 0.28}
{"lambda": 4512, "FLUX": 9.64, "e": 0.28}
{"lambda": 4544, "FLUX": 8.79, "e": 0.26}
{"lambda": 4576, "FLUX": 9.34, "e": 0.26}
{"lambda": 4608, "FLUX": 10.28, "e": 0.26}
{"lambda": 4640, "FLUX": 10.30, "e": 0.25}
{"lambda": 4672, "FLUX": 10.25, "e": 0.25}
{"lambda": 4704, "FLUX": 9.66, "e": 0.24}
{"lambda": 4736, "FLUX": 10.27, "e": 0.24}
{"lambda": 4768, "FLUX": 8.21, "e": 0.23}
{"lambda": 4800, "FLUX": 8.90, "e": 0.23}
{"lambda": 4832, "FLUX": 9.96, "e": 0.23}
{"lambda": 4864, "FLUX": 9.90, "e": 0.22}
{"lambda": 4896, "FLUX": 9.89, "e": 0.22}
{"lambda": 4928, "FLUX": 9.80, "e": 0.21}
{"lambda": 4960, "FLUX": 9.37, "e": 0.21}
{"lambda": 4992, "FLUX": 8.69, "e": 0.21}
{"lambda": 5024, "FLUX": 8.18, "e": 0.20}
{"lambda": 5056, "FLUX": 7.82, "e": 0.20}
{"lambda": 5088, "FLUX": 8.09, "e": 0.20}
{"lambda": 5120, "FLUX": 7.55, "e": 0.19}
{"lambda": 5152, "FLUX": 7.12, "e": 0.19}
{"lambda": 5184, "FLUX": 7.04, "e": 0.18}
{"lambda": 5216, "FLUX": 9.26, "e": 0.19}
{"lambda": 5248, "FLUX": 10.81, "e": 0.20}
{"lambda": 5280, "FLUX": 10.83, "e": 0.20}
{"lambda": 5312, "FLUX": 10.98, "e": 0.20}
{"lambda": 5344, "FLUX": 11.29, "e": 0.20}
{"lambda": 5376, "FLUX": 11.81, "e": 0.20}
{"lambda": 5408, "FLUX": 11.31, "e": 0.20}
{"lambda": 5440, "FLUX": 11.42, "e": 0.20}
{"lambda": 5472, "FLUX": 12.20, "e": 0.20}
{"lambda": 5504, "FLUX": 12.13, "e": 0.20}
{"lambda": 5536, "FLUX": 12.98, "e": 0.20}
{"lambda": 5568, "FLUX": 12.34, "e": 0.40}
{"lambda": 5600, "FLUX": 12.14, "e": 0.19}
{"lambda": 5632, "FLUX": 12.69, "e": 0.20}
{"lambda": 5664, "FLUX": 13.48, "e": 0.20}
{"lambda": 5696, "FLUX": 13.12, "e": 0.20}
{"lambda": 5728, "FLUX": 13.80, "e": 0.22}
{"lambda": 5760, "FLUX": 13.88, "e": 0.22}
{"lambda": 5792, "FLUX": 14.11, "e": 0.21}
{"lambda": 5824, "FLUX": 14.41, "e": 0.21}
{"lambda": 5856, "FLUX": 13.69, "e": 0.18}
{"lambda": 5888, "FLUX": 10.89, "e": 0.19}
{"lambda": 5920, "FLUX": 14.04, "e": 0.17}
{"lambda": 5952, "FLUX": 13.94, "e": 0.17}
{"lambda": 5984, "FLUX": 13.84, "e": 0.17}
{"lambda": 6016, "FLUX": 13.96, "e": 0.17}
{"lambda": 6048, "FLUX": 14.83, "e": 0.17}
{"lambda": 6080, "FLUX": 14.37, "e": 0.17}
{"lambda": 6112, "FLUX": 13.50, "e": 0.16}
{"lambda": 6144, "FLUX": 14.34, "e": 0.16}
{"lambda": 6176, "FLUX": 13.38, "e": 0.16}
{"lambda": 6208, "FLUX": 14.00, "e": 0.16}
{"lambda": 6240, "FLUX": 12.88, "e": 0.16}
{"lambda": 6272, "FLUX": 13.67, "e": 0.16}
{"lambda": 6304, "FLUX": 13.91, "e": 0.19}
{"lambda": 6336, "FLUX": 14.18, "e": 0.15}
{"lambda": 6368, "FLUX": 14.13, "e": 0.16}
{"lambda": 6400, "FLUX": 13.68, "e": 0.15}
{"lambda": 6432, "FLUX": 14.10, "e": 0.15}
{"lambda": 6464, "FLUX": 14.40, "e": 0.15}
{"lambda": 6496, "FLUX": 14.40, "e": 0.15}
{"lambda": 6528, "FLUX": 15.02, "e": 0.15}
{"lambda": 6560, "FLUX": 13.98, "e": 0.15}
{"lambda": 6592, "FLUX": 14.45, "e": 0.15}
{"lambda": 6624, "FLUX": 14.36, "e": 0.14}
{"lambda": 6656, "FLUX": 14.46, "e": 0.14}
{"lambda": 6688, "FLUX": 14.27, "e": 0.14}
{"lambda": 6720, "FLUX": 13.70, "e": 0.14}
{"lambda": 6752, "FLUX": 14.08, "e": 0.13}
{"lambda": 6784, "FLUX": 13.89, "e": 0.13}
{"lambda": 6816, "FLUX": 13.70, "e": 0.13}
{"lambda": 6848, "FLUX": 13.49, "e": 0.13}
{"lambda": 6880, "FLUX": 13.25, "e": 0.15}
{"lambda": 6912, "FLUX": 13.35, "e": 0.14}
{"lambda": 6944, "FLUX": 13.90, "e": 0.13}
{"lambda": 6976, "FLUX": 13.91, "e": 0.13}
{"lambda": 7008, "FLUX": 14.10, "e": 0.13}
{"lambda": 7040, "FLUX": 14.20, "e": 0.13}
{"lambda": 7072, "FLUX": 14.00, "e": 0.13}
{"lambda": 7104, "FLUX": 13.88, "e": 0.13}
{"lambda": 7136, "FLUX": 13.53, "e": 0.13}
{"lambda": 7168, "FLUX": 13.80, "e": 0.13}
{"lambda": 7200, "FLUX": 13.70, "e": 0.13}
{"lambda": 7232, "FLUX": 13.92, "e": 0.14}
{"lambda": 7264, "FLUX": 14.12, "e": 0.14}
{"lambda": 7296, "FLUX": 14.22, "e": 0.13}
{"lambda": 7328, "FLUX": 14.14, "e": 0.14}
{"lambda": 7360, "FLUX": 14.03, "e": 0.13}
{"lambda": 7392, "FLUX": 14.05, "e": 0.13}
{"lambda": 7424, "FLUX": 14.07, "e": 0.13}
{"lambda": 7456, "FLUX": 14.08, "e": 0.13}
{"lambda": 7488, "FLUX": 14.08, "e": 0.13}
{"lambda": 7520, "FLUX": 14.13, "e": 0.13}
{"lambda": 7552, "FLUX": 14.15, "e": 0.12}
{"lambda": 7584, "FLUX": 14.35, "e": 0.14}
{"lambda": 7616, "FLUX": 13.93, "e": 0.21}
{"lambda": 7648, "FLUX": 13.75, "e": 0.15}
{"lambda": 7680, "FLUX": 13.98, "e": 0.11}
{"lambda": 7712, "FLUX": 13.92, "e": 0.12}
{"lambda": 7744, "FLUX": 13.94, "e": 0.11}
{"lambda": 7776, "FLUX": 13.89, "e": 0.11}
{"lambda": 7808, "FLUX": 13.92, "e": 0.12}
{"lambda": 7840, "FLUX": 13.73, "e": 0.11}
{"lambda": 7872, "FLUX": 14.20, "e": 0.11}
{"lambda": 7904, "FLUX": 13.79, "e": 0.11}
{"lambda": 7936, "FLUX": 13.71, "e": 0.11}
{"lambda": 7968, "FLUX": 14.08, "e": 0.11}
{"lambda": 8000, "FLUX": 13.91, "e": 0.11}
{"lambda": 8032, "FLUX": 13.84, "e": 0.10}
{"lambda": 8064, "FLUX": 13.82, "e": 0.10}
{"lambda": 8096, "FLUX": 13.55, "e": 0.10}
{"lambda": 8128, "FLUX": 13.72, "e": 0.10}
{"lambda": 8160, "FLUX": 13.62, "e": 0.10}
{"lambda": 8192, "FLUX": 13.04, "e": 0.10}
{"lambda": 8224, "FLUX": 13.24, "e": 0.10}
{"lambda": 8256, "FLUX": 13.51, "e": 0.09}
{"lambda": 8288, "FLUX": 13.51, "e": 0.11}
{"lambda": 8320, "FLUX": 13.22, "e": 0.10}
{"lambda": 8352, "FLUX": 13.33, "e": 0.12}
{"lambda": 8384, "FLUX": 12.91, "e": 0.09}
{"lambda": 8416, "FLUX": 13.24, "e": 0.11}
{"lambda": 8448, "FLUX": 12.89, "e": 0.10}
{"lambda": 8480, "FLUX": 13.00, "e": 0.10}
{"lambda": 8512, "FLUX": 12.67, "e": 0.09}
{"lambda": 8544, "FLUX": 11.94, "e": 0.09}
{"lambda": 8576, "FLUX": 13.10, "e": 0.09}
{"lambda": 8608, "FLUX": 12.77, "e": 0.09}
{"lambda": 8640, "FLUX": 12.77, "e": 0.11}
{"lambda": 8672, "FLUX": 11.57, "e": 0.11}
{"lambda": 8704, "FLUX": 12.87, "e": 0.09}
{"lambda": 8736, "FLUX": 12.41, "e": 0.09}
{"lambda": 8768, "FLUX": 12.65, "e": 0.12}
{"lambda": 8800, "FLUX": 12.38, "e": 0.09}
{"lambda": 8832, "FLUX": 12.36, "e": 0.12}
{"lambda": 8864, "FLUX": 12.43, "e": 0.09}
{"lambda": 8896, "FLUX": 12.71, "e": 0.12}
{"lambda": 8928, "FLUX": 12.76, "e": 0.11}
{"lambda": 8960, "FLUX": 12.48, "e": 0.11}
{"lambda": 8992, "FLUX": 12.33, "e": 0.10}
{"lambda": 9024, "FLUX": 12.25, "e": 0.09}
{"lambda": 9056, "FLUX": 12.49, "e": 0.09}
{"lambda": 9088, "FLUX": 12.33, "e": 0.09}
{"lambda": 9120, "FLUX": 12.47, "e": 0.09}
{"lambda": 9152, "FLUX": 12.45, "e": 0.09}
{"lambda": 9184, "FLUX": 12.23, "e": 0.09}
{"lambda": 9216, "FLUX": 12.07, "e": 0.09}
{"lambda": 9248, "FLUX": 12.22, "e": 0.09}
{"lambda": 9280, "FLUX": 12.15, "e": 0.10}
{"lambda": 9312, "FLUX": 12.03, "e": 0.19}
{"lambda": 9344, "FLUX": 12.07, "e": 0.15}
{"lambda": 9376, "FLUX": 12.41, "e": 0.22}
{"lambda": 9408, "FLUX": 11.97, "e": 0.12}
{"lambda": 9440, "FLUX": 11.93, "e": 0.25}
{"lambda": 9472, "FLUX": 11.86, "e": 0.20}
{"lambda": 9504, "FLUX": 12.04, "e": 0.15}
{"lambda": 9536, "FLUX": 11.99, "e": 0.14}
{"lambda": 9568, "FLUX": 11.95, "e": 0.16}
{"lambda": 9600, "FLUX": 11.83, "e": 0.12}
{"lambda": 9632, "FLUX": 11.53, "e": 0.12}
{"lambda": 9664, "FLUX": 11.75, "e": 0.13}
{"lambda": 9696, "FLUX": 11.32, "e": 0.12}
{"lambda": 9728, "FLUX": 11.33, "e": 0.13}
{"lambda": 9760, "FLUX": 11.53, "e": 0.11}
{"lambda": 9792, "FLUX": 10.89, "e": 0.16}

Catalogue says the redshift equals 0.000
